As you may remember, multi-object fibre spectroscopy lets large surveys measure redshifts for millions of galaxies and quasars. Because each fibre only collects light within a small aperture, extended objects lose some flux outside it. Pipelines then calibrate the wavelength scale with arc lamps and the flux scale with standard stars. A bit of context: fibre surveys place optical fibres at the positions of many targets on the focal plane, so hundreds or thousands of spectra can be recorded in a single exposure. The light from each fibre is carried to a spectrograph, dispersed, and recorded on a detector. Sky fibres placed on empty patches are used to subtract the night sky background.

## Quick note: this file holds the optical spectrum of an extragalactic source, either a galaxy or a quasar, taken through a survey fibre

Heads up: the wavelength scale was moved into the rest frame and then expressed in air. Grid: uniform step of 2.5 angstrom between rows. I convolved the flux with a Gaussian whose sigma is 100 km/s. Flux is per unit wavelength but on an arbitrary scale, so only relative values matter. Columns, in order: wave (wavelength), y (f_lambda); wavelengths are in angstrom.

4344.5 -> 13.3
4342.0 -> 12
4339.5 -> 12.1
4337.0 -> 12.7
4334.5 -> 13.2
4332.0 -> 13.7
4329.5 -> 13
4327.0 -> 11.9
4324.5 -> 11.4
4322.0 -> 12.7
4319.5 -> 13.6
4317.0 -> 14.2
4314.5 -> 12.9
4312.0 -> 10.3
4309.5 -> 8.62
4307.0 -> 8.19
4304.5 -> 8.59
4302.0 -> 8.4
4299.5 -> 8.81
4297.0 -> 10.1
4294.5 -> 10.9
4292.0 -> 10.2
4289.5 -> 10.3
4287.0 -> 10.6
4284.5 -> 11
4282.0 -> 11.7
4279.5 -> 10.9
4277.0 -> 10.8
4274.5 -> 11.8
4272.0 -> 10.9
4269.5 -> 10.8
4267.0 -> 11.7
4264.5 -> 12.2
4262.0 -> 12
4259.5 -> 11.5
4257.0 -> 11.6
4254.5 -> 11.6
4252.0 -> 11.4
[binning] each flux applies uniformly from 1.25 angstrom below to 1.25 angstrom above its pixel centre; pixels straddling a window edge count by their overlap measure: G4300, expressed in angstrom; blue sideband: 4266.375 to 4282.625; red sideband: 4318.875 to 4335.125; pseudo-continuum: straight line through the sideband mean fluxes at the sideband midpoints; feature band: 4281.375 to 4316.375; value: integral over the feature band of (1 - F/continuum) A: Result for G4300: 5.3 angstrom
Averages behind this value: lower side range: 11.2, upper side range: 12.7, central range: 10.1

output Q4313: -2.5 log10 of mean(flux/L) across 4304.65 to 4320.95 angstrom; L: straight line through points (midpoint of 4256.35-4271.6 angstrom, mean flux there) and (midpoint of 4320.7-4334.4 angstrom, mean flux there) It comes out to 0.11 mag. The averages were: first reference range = 11.6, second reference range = 12.6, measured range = 11.1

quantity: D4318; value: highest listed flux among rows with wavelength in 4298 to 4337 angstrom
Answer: 14.2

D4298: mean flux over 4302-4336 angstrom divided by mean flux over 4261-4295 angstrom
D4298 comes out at 1.04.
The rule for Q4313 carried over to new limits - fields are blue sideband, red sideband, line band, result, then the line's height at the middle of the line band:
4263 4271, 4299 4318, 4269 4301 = 0.023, 10.9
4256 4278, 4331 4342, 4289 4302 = 0.212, 12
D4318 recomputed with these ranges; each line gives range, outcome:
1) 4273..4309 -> 11.8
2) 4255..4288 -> 12.2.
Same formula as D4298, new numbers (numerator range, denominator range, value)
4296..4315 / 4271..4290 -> 0.85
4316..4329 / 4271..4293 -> 1.17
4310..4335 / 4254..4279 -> 1.09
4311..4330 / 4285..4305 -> 1.27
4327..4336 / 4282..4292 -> 1.22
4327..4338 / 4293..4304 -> 1.37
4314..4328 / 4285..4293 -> 1.23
